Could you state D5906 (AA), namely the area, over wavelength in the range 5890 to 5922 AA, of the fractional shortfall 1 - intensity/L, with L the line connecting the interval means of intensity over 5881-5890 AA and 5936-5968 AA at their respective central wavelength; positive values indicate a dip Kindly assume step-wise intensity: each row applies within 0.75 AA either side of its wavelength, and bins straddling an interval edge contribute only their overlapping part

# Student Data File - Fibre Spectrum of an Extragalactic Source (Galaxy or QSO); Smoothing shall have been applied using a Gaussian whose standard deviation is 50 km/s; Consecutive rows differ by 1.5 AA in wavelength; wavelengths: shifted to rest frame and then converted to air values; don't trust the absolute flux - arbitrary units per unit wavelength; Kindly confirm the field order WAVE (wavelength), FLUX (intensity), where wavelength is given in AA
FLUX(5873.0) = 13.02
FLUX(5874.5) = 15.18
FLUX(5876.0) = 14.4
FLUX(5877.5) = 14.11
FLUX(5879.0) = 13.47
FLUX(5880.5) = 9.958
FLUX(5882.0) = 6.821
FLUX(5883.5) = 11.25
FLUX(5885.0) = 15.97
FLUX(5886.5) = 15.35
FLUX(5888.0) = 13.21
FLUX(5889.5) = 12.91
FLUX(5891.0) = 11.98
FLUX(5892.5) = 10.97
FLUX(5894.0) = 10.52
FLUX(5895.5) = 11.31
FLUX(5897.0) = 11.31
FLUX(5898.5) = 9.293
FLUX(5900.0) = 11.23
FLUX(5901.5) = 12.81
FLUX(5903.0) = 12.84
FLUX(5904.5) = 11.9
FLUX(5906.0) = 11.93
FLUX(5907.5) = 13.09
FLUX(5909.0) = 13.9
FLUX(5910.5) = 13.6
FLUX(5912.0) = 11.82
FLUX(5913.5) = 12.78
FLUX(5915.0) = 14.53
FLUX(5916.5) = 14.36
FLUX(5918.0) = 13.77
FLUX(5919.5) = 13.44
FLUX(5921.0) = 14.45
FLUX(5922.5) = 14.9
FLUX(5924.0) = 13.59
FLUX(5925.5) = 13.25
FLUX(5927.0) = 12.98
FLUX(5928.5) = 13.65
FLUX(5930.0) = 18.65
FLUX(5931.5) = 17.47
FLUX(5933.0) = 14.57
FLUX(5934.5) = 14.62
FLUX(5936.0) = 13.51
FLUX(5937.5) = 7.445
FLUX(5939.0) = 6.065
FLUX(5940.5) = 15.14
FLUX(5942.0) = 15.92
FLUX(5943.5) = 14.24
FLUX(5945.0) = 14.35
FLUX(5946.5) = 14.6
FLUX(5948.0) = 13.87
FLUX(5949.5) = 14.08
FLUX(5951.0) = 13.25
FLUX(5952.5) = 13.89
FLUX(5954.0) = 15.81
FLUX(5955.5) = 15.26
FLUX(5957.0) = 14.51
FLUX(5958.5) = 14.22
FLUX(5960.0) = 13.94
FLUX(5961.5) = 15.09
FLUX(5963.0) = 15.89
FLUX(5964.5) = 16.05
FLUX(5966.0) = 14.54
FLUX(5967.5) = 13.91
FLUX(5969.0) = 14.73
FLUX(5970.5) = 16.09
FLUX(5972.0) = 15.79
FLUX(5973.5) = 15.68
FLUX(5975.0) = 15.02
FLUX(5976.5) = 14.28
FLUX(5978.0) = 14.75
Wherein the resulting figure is 1.1 AA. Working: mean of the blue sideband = 12.5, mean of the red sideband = 13.9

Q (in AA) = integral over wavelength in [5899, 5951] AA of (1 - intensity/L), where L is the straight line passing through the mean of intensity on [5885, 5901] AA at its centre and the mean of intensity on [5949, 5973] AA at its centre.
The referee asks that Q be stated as -0.6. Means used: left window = 12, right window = 14.8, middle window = 13.5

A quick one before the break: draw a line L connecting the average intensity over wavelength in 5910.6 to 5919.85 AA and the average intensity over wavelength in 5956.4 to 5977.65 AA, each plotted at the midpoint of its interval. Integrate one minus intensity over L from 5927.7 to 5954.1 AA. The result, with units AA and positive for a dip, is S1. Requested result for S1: 0.56 AA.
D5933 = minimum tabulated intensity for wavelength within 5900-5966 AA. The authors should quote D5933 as 6.065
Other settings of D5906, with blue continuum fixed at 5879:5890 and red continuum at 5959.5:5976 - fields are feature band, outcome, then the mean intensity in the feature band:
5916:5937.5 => -0.8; 14.3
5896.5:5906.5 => 1.0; 11.6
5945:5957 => 0.2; 14.4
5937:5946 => 1.2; 12.4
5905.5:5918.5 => -0.1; 13.3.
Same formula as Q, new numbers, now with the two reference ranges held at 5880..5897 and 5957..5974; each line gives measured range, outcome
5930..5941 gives 0.6 AA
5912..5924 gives -0.7 AA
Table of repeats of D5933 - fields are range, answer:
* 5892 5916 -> 9.293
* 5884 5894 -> 10.52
